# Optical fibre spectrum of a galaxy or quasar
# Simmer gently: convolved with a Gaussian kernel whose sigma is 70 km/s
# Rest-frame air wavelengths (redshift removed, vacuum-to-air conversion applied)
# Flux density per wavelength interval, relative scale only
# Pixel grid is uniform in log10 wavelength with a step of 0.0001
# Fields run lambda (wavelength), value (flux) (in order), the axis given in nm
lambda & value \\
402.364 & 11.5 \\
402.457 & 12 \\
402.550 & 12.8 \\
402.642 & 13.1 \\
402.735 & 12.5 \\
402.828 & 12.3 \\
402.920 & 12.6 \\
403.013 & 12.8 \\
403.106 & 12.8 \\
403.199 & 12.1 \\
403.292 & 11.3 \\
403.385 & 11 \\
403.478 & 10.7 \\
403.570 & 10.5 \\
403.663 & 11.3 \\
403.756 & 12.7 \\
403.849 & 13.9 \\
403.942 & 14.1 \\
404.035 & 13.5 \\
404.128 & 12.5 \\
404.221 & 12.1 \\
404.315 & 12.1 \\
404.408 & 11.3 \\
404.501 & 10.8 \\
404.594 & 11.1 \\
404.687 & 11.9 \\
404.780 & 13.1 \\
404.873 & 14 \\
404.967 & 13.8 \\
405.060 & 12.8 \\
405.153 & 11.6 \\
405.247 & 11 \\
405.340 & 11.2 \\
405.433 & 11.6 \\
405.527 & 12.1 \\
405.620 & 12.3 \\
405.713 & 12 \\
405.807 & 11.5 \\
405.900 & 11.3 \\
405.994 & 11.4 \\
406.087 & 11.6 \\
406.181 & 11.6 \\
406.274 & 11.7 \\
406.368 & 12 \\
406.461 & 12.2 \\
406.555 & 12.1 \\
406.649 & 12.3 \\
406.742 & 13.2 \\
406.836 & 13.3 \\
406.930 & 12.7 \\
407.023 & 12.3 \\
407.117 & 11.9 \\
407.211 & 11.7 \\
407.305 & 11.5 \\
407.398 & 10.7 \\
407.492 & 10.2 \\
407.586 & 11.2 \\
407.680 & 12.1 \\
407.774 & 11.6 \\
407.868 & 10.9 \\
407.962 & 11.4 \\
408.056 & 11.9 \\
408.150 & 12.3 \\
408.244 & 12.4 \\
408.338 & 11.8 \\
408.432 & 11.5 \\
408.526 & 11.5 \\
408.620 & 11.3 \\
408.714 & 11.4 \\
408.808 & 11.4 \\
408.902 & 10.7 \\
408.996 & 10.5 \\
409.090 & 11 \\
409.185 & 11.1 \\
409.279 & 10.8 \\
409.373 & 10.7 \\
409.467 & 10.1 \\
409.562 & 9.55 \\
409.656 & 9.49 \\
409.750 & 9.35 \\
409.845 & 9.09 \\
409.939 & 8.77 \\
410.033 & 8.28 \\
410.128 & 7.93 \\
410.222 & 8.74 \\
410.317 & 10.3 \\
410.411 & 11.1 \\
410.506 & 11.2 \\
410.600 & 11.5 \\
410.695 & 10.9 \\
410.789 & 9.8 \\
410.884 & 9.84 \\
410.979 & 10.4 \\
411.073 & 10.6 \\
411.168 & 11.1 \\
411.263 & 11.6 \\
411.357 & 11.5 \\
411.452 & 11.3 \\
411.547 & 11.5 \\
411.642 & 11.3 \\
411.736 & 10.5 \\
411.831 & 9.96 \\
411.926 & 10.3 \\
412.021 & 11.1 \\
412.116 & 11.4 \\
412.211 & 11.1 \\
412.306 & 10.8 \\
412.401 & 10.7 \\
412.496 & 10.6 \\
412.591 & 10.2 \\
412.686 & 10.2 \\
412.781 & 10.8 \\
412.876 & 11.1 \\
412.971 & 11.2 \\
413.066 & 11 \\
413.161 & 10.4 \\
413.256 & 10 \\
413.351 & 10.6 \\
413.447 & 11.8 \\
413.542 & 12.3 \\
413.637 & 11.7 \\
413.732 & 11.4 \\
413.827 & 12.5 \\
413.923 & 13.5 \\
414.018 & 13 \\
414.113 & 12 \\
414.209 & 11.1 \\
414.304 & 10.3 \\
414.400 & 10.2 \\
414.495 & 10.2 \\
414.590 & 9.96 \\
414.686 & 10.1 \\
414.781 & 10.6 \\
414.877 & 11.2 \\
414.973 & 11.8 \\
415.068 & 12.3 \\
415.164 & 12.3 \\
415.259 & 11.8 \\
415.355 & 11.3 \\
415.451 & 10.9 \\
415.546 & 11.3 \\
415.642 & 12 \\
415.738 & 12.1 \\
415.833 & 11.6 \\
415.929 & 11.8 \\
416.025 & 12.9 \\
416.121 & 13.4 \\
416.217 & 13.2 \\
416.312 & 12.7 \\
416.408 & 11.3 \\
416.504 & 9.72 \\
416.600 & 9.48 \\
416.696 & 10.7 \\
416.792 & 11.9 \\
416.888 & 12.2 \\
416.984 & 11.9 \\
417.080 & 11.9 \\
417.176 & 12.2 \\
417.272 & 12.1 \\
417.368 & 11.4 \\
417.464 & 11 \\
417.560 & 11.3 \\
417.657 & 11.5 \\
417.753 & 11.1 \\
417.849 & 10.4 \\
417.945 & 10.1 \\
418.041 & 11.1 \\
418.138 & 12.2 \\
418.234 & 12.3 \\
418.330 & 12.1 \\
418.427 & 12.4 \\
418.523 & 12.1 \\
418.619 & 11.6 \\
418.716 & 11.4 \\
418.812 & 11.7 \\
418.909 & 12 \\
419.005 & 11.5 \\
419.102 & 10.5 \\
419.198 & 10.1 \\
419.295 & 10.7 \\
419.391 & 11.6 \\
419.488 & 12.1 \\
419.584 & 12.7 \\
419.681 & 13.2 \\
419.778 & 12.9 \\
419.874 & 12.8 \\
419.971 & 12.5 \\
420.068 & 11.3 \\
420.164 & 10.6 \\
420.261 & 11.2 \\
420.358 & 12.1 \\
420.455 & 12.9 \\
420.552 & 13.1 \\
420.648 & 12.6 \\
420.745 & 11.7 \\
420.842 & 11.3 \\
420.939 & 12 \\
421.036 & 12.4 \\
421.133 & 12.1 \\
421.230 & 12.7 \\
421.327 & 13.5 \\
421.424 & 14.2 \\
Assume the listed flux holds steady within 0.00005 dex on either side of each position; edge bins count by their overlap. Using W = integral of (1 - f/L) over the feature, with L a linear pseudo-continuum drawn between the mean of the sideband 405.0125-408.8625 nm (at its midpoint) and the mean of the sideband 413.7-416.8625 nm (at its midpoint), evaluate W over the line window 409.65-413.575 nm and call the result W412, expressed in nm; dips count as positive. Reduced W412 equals 0.38 nm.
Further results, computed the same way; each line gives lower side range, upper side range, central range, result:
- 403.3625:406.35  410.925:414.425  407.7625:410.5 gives 0.226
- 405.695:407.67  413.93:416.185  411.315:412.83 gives 0.106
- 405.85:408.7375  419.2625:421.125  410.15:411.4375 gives 0.135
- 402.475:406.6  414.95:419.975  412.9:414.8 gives 0.100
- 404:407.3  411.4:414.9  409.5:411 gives 0.219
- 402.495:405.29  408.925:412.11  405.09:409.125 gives -0.122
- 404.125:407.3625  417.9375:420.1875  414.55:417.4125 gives 0.055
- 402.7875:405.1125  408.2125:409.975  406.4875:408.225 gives -0.101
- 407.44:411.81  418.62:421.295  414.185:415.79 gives 0.028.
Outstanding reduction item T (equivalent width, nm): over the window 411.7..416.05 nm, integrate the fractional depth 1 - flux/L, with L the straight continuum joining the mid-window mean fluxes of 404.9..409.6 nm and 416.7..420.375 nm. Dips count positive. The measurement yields 0.16 nm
